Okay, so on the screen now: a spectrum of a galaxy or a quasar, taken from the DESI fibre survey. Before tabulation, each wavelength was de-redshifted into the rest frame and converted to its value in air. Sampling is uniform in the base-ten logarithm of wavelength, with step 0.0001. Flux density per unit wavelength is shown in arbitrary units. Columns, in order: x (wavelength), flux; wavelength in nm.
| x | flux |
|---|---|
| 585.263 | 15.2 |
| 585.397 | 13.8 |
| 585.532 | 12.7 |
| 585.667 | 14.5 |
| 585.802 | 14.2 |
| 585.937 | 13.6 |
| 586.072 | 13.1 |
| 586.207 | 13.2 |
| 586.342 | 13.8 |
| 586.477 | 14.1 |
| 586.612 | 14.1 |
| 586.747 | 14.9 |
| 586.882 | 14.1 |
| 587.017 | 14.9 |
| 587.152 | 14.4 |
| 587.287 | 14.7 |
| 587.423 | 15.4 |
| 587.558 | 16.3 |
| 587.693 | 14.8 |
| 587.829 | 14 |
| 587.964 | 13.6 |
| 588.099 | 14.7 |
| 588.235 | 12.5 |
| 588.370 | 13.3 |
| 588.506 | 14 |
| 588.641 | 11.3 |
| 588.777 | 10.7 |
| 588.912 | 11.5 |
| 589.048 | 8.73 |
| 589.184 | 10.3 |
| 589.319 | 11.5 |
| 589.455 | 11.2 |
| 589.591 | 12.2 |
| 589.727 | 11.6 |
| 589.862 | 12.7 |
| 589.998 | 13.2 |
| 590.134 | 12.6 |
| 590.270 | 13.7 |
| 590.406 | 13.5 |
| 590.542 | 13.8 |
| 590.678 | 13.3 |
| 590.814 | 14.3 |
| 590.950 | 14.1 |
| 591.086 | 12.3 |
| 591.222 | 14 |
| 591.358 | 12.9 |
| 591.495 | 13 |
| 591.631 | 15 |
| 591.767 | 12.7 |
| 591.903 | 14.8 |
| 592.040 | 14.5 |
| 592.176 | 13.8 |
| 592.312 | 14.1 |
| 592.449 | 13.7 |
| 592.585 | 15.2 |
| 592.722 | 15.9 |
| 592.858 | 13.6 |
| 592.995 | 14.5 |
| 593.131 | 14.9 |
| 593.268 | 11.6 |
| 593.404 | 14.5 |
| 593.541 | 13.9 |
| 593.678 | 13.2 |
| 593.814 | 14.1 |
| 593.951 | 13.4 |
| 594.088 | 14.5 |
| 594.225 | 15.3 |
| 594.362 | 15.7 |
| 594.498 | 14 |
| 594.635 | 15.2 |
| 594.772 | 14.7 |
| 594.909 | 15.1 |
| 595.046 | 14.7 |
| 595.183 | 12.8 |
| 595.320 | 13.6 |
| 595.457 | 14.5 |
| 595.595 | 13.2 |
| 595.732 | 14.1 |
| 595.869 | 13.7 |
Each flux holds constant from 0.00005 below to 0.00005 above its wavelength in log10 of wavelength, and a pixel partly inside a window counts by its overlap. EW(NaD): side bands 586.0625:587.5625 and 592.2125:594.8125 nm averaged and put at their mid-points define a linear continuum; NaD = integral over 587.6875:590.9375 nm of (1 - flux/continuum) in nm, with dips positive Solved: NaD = 0.396 nm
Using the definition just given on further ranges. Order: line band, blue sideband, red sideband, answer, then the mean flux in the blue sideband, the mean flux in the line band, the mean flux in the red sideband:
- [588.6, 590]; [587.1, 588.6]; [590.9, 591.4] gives 0.261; 14.3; 11.3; 13.3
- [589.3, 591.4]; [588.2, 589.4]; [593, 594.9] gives -0.105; 11.5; 13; 14.3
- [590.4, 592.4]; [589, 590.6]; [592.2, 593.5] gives -0.082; 12.1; 13.7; 14.2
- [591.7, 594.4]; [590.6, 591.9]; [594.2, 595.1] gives 0.024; 13.6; 14.2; 15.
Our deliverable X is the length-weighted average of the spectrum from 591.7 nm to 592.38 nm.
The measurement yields 14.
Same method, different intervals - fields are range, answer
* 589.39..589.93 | 11.9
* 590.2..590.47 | 13.6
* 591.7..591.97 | 13.8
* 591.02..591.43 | 13.1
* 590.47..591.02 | 13.9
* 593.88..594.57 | 14.6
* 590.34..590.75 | 13.5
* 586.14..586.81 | 14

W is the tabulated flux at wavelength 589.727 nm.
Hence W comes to 11.6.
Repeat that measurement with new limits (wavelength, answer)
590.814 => 14.3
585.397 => 13.8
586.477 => 14.1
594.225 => 15.3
